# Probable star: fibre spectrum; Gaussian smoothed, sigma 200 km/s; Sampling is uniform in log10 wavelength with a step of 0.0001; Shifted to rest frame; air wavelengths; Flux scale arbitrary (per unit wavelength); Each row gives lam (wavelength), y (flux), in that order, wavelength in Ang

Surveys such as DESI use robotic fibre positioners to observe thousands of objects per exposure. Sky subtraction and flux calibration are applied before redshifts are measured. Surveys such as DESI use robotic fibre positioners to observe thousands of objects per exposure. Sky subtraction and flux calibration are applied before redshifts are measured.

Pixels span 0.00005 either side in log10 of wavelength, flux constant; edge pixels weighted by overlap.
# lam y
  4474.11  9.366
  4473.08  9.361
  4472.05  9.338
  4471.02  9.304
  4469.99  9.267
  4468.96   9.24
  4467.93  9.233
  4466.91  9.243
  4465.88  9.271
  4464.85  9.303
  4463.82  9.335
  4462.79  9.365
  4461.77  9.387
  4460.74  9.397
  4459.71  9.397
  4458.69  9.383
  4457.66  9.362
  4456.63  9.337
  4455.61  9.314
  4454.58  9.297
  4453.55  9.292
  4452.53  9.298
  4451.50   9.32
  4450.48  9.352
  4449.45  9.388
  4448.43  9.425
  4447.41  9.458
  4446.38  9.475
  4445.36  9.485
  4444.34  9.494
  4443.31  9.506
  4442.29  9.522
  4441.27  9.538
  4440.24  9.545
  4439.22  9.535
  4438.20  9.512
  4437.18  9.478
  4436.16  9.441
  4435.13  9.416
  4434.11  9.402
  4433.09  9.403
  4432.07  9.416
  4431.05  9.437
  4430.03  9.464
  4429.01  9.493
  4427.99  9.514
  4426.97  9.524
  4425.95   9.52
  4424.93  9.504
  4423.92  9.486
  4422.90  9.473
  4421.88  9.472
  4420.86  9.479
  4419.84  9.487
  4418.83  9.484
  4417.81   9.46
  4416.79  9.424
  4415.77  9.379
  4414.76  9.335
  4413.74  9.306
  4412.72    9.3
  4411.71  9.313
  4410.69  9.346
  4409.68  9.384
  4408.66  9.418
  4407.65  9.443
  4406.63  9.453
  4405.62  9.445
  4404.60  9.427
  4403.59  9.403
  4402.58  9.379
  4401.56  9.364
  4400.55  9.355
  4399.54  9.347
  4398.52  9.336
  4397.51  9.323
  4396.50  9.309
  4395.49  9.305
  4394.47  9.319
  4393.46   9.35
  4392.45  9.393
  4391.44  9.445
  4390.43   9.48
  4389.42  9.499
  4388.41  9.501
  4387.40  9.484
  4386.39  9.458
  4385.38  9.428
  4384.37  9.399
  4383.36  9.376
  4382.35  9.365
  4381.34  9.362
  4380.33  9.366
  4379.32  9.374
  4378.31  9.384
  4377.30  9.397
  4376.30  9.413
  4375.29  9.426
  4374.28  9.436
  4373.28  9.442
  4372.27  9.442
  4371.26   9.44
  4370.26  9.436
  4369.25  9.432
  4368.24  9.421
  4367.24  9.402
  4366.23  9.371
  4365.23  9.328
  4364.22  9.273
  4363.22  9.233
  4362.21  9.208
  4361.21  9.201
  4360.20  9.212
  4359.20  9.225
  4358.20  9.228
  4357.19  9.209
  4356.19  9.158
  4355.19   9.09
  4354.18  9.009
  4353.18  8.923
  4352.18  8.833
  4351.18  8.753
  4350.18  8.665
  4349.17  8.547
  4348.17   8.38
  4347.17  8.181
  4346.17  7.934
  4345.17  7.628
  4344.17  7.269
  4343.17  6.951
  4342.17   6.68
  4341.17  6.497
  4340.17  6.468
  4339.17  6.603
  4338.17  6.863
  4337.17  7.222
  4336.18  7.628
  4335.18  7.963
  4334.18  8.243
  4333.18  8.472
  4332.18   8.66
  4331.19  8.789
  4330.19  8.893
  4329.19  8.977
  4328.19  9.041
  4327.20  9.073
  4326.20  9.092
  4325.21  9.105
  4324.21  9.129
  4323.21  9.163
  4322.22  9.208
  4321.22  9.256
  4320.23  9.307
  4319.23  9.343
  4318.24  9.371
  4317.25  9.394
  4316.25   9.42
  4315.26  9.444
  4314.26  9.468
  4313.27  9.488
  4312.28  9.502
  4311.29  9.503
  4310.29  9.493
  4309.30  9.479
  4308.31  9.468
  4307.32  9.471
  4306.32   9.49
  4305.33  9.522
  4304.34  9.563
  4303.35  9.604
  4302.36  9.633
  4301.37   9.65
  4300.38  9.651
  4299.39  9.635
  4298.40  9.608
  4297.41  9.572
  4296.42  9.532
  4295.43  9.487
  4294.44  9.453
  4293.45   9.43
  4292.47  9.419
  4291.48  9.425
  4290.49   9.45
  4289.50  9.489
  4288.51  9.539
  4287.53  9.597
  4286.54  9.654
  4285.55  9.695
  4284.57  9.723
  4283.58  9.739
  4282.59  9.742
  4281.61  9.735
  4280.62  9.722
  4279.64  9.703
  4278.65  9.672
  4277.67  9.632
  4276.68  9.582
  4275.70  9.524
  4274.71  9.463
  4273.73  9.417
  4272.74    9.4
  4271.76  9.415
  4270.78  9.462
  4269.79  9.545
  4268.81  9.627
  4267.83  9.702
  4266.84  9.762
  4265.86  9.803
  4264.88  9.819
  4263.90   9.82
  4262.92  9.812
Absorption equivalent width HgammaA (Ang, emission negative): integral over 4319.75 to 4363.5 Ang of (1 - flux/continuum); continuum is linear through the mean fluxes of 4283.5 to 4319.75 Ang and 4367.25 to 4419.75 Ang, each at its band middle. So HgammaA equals 4.7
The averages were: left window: 9.52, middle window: 8.45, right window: 9.4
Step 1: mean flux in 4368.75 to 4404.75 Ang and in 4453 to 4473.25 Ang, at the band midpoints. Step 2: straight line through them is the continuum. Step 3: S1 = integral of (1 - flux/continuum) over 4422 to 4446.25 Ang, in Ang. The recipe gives -0.3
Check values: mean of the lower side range 9.4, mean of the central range 9.48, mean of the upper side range 9.32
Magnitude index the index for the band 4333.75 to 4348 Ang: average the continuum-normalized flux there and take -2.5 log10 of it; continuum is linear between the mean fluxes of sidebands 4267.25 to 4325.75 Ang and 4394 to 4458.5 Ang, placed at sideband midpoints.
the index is 0.28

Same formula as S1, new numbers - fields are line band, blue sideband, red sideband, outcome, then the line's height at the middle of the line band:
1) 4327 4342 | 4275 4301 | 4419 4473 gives 2.6 Ang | 9.54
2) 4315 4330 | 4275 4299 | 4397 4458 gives 0.5 Ang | 9.55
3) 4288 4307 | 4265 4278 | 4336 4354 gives -1.3 Ang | 8.91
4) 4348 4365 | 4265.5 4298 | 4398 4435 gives 0.8 Ang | 9.49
